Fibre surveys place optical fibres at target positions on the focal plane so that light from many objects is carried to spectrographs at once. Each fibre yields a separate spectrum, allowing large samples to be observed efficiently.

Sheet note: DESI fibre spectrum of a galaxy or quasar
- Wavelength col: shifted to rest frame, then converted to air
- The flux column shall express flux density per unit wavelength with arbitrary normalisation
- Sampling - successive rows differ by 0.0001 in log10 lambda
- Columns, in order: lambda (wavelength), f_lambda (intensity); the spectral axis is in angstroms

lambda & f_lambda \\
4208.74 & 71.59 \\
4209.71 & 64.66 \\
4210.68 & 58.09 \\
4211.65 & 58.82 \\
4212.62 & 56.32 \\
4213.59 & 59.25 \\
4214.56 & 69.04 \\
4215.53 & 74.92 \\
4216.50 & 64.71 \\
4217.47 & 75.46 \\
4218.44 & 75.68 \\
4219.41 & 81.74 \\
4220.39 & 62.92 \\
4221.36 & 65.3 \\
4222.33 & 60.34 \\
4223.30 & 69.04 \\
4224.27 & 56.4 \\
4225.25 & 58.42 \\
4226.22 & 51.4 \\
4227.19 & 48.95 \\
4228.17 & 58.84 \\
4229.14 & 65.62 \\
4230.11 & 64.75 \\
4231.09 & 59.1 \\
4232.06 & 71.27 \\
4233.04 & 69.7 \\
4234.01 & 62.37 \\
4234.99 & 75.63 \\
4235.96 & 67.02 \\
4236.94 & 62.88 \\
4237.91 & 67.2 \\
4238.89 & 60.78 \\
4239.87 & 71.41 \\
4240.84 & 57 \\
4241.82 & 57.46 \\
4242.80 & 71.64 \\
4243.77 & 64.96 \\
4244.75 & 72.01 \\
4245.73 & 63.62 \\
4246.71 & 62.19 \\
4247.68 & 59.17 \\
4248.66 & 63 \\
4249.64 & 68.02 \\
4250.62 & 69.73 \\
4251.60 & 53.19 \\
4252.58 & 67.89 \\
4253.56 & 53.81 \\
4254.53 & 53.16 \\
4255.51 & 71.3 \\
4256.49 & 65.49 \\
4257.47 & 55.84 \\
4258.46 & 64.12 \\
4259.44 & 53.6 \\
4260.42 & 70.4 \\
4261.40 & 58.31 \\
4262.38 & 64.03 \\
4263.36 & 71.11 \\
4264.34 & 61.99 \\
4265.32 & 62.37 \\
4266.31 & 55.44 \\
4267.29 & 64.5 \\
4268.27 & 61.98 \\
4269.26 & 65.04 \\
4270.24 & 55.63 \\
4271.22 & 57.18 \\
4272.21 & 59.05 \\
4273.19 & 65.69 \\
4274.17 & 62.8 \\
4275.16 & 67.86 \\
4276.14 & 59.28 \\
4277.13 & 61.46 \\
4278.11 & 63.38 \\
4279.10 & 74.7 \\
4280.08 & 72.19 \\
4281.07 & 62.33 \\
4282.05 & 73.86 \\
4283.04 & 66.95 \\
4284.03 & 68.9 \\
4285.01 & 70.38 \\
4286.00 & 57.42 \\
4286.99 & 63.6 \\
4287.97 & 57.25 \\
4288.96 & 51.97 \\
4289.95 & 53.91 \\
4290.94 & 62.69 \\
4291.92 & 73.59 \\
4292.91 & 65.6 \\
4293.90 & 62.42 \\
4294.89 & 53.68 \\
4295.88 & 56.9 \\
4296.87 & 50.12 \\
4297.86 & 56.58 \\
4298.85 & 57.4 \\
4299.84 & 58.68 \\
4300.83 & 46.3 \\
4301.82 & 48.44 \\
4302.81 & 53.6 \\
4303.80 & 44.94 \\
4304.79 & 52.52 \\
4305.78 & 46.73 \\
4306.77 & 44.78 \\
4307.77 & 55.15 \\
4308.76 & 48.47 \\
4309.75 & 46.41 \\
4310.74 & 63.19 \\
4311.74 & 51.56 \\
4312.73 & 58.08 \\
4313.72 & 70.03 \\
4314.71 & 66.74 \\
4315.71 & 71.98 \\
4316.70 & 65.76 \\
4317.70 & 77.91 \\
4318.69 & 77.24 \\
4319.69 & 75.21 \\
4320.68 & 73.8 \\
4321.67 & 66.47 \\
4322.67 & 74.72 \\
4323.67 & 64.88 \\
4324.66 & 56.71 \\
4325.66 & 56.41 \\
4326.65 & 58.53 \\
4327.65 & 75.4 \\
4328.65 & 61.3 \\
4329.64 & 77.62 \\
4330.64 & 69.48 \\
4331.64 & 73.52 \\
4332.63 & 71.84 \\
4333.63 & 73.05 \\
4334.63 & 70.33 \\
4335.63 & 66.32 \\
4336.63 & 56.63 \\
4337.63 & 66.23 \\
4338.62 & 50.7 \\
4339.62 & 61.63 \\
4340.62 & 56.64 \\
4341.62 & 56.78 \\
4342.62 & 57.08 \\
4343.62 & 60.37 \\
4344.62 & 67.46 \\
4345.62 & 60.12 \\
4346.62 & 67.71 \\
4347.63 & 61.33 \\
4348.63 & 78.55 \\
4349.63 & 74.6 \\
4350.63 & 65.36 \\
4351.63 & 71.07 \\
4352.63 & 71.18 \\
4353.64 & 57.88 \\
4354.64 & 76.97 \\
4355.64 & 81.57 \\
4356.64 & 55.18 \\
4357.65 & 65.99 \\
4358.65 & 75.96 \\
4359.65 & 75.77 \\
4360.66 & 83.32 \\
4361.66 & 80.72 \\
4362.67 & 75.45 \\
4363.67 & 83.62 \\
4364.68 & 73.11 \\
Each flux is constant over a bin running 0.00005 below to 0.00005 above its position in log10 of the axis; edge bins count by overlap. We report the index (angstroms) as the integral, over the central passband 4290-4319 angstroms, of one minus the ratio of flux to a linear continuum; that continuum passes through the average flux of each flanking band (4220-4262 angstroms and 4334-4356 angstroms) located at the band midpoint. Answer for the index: 2.9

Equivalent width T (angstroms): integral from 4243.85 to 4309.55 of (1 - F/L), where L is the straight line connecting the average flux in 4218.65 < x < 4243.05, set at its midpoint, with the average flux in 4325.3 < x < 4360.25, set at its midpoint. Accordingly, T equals 4.5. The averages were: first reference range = 63.9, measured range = 60.5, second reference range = 66.6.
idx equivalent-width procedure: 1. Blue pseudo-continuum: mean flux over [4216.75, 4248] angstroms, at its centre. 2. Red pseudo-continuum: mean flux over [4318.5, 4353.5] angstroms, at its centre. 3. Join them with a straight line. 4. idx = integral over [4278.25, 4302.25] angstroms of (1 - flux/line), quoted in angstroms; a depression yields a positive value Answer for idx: 1.6 angstroms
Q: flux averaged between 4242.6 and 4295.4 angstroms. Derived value 63.1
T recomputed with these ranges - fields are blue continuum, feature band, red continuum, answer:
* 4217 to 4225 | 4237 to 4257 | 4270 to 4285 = 0.9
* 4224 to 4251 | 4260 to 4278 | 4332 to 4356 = 0.5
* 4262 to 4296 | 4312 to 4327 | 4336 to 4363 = -0.5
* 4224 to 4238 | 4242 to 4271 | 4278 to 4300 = -0.1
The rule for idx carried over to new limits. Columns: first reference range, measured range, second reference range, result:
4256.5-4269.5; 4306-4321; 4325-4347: 0.23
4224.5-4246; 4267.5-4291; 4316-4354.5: 0.64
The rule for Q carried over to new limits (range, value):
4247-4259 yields 62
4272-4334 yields 62.4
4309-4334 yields 66.9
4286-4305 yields 56.4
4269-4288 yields 64.4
